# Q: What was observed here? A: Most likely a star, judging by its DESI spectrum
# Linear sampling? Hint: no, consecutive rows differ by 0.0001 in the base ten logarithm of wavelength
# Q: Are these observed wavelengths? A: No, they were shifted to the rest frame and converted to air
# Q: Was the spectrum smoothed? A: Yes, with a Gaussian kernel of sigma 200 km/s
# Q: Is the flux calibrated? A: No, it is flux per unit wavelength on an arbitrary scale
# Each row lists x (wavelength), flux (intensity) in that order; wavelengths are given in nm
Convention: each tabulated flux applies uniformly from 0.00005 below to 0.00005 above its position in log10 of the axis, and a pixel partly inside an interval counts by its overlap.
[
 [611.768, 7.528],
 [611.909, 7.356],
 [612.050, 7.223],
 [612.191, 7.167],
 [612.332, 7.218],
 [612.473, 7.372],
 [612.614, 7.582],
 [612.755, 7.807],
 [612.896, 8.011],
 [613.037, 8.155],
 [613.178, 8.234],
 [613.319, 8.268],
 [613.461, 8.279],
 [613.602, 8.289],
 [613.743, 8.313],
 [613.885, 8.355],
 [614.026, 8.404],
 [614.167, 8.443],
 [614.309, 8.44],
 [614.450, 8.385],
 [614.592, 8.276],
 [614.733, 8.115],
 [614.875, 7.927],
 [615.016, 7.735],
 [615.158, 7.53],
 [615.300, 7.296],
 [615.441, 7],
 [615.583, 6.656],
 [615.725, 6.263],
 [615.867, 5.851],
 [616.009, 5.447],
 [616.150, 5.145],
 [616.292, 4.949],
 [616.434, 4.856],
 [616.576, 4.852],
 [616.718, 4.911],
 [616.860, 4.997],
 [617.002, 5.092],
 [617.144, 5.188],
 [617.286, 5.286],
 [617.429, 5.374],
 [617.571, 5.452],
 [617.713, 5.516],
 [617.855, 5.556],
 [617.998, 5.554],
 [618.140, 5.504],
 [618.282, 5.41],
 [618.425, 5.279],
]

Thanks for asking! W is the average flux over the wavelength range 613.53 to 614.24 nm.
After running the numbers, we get 8.36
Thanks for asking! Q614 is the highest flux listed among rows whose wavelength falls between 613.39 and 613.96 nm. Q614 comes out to 8.355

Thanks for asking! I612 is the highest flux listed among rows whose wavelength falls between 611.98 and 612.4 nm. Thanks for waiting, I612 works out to 7.223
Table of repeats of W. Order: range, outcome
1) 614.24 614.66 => 8.37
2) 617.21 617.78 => 5.4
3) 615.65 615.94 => 6.05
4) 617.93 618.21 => 5.54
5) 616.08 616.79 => 4.94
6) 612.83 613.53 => 8.19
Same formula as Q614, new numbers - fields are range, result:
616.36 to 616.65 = 4.856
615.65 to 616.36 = 6.263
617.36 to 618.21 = 5.556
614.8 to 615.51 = 7.927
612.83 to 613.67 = 8.289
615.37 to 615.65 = 7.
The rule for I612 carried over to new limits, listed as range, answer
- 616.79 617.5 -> 5.374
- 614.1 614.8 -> 8.443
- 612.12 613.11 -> 8.155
